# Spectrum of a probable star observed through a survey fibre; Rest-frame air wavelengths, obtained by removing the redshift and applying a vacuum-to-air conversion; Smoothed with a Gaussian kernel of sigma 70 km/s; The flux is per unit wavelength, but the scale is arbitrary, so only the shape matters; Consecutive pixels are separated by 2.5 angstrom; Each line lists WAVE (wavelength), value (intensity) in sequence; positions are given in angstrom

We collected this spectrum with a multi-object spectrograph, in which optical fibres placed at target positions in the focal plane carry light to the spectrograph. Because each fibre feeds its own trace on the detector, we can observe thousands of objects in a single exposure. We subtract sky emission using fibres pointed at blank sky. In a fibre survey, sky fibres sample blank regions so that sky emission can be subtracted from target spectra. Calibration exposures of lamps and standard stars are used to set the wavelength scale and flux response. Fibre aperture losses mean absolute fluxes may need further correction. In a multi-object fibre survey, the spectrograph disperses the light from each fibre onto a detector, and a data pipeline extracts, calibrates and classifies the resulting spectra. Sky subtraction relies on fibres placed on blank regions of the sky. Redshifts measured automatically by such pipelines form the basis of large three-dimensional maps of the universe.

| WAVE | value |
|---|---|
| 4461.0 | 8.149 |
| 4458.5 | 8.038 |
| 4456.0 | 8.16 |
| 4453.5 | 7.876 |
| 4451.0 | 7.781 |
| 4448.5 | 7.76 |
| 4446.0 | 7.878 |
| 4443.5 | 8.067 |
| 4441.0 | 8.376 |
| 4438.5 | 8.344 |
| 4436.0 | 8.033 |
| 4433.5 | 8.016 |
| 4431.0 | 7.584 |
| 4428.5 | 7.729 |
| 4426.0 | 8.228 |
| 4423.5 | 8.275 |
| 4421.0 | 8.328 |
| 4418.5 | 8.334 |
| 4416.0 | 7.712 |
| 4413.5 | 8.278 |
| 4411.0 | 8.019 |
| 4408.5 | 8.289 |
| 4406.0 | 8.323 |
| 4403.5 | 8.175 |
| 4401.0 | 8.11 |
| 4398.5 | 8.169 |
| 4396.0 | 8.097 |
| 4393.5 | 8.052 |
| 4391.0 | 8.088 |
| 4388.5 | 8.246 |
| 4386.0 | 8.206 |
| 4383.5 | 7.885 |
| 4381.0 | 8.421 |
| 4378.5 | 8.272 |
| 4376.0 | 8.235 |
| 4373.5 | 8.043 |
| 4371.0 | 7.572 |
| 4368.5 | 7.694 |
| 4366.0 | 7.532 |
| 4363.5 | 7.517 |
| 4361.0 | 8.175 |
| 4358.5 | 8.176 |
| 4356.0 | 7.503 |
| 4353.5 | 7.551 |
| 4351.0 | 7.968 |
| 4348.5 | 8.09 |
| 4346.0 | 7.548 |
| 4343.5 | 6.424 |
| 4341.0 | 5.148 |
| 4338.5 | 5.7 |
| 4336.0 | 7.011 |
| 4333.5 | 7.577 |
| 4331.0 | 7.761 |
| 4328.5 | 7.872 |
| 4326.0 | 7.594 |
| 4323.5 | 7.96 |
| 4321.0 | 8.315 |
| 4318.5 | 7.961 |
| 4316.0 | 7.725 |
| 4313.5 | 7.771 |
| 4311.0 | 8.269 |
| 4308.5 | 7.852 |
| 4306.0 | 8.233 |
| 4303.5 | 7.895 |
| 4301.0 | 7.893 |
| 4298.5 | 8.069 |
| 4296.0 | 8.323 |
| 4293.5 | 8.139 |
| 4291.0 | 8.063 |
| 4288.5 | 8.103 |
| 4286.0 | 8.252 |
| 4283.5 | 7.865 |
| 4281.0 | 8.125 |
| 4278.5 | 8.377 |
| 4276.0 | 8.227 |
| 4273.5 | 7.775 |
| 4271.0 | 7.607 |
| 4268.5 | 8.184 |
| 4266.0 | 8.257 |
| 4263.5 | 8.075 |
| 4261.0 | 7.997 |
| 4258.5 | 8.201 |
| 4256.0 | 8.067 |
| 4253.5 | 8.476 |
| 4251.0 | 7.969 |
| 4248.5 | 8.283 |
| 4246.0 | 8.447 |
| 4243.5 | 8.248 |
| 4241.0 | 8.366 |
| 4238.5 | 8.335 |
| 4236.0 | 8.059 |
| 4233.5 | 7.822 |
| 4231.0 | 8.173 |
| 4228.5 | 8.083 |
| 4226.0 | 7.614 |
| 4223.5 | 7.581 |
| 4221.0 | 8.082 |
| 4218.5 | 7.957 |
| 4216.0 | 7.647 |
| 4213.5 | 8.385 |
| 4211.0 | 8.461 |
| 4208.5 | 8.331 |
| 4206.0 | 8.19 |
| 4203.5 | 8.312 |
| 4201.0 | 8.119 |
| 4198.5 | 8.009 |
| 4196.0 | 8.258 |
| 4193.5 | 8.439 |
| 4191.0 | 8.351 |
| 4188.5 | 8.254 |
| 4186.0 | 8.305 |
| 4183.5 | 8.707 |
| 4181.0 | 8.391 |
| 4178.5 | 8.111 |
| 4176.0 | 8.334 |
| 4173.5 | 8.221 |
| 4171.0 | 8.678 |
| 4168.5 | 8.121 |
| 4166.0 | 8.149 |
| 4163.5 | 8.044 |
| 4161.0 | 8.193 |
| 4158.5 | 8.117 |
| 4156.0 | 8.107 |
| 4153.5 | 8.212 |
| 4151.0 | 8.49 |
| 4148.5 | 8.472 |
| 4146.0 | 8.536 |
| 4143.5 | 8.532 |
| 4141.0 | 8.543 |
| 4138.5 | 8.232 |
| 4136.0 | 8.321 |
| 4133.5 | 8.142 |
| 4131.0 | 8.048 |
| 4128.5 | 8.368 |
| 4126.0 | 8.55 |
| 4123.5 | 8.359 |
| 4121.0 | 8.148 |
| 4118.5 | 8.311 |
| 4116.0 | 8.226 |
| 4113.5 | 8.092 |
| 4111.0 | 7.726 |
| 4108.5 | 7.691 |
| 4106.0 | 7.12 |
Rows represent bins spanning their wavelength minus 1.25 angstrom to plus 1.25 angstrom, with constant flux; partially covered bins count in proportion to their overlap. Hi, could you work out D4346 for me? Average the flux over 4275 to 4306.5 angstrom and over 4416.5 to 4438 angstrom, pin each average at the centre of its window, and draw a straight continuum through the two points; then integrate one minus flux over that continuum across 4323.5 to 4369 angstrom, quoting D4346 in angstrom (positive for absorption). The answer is 4.0 angstrom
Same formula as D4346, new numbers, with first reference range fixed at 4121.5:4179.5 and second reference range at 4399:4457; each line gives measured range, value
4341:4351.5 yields 1.2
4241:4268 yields 0.0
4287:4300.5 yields 0.1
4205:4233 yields 0.7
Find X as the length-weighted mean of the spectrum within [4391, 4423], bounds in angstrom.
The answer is 8.16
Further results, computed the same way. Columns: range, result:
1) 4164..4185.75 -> 8.33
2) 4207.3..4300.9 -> 8.11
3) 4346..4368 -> 7.79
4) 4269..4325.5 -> 8.03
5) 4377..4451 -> 8.11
